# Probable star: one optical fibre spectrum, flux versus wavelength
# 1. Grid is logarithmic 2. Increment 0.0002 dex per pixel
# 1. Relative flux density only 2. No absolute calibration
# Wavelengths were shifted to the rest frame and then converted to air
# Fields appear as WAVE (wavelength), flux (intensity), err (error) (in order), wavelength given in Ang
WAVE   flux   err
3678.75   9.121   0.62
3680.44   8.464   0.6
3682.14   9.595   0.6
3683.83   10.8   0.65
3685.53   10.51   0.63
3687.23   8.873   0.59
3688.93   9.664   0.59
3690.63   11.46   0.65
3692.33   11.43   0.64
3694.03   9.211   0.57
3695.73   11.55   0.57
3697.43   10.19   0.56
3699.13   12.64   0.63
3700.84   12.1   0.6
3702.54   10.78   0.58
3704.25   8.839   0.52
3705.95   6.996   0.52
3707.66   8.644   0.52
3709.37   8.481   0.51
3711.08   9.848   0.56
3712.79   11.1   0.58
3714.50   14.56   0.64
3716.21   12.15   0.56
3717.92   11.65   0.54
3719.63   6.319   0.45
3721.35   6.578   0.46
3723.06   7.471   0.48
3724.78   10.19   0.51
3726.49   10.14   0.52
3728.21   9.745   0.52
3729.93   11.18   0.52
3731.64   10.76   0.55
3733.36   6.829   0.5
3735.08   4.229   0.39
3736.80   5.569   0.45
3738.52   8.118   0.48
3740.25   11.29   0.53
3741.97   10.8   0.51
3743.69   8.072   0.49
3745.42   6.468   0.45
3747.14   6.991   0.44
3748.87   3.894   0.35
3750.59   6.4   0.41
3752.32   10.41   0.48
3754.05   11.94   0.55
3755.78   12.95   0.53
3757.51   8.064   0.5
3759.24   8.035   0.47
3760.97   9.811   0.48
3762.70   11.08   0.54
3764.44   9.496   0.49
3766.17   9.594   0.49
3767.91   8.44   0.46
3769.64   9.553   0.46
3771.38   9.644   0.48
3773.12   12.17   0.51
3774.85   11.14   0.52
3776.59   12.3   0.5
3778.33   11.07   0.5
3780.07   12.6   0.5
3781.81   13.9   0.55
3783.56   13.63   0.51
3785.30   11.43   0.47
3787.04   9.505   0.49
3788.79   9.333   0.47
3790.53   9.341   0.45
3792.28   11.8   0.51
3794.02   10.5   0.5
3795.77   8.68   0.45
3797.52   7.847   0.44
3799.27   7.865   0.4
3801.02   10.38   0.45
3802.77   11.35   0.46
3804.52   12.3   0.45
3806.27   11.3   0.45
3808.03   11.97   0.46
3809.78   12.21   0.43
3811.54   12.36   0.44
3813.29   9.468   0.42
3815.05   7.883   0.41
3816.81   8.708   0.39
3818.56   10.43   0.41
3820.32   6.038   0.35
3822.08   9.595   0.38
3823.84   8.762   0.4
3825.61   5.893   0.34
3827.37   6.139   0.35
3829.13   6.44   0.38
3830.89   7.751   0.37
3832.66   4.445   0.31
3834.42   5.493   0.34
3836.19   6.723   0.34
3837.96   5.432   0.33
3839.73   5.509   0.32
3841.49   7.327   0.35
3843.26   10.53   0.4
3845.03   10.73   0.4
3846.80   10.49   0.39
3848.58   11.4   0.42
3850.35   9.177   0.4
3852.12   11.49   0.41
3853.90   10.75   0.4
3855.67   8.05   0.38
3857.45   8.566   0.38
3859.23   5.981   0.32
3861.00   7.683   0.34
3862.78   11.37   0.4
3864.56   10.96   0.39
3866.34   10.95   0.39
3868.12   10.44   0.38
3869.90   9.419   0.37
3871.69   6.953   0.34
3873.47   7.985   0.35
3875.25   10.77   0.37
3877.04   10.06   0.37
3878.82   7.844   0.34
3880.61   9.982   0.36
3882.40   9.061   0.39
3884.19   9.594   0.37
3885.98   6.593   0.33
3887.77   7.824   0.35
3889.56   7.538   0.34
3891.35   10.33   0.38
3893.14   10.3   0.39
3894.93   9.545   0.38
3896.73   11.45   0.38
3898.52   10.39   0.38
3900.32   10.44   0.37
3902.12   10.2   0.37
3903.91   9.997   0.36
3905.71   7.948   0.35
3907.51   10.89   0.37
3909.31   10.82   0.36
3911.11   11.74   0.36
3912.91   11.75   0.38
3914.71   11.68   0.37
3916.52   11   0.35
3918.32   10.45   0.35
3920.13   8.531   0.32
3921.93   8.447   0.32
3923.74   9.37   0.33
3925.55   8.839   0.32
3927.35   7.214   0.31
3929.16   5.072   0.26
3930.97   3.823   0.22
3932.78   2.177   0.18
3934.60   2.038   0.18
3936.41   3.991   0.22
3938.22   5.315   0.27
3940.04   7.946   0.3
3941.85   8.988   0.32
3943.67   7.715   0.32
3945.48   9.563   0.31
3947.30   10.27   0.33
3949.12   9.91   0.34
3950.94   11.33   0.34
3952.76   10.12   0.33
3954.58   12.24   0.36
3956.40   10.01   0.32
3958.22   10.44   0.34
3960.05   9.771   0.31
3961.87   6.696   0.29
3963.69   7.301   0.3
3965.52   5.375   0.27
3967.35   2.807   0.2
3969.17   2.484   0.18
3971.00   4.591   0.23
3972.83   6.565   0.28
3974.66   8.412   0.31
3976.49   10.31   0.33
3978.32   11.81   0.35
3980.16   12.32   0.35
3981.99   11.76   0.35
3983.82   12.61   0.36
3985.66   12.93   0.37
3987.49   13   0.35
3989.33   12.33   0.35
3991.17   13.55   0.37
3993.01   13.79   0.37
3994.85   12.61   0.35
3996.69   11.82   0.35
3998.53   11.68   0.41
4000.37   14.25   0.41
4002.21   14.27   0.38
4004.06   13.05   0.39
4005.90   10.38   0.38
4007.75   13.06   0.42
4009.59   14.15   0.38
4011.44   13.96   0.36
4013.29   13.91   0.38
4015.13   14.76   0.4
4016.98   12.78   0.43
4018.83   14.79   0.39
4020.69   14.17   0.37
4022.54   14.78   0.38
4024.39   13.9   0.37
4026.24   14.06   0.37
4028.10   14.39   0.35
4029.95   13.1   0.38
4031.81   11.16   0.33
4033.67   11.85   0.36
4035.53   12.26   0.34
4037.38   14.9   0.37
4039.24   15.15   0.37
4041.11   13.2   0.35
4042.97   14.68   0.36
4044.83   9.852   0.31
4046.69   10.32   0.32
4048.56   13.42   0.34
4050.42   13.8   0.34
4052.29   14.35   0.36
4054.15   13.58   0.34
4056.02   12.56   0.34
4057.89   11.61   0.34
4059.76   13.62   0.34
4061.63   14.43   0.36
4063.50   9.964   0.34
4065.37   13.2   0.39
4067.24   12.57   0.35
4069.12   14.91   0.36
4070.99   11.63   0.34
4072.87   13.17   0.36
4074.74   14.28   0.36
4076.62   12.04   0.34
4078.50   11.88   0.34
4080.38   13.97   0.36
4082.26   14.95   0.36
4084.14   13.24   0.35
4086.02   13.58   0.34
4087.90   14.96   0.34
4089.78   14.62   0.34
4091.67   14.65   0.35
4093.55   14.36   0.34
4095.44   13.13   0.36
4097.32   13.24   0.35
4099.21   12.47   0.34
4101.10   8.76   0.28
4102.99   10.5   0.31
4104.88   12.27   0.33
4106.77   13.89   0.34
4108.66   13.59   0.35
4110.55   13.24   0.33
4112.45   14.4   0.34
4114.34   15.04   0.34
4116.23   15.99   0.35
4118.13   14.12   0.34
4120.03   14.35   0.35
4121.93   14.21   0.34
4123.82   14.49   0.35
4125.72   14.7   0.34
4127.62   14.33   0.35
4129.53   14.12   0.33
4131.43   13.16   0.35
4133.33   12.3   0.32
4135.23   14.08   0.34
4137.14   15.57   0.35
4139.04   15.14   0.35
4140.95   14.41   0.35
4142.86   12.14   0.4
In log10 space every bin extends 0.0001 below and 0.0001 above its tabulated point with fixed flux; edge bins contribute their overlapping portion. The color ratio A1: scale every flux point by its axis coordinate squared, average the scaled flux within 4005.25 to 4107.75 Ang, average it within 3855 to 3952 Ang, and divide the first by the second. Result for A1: 1.61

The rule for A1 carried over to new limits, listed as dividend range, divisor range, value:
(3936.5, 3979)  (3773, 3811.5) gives 0.81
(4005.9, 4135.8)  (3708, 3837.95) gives 1.67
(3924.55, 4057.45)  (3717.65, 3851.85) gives 1.31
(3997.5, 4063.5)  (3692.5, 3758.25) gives 1.67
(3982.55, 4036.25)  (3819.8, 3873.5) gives 1.72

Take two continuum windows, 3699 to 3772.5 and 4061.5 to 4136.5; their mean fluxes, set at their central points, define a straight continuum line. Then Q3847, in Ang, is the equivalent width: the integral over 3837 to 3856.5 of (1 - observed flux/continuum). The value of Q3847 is 2.5 Ang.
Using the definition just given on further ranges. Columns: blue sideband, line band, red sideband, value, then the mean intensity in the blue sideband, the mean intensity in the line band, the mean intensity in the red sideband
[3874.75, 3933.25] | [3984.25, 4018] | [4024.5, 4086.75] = -4.2 Ang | 9.18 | 13.1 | 13.1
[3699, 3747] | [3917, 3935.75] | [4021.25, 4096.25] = 8.1 Ang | 9.25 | 6.66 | 13.3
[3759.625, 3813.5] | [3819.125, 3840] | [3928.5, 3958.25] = 6.9 Ang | 10.7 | 6.6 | 7.65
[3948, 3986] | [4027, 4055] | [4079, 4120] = -3.7 Ang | 8.99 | 13.1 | 13.6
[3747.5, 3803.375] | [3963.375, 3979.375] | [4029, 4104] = 7.2 Ang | 10.1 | 6.65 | 13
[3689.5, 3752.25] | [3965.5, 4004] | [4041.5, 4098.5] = 5.2 Ang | 9.25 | 10.6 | 13.2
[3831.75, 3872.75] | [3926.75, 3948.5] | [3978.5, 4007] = 9.6 Ang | 8.69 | 6.21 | 12.7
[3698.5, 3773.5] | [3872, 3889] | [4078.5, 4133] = 3.5 Ang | 9.29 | 8.77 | 13.7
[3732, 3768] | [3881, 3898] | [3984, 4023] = 3.0 Ang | 8.53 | 9.19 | 13.3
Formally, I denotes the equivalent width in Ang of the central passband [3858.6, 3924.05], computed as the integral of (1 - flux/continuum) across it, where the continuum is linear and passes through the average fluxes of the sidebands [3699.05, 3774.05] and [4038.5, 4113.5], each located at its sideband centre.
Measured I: 8.2 Ang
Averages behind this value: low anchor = 9.28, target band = 9.65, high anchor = 13.1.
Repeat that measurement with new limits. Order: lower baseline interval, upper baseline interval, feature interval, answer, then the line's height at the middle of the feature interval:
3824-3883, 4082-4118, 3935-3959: 3.55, 10.4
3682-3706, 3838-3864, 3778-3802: -2.27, 9.63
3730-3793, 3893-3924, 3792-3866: 7.12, 9.94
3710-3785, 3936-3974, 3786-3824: -3.07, 9.18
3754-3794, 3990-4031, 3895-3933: 9.40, 12.4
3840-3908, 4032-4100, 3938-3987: 9.78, 11.2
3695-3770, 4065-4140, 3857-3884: 4.20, 10.9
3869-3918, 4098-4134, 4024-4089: -3.59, 12.5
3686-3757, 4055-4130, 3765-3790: -2.37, 10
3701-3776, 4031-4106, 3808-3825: 0.94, 10.1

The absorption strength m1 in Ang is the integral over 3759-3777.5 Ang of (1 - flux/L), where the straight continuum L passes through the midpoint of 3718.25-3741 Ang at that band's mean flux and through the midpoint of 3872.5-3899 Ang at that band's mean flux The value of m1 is -3.4 Ang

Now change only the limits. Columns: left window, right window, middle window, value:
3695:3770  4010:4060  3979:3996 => 0.0 Ang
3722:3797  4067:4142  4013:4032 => -1.8 Ang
